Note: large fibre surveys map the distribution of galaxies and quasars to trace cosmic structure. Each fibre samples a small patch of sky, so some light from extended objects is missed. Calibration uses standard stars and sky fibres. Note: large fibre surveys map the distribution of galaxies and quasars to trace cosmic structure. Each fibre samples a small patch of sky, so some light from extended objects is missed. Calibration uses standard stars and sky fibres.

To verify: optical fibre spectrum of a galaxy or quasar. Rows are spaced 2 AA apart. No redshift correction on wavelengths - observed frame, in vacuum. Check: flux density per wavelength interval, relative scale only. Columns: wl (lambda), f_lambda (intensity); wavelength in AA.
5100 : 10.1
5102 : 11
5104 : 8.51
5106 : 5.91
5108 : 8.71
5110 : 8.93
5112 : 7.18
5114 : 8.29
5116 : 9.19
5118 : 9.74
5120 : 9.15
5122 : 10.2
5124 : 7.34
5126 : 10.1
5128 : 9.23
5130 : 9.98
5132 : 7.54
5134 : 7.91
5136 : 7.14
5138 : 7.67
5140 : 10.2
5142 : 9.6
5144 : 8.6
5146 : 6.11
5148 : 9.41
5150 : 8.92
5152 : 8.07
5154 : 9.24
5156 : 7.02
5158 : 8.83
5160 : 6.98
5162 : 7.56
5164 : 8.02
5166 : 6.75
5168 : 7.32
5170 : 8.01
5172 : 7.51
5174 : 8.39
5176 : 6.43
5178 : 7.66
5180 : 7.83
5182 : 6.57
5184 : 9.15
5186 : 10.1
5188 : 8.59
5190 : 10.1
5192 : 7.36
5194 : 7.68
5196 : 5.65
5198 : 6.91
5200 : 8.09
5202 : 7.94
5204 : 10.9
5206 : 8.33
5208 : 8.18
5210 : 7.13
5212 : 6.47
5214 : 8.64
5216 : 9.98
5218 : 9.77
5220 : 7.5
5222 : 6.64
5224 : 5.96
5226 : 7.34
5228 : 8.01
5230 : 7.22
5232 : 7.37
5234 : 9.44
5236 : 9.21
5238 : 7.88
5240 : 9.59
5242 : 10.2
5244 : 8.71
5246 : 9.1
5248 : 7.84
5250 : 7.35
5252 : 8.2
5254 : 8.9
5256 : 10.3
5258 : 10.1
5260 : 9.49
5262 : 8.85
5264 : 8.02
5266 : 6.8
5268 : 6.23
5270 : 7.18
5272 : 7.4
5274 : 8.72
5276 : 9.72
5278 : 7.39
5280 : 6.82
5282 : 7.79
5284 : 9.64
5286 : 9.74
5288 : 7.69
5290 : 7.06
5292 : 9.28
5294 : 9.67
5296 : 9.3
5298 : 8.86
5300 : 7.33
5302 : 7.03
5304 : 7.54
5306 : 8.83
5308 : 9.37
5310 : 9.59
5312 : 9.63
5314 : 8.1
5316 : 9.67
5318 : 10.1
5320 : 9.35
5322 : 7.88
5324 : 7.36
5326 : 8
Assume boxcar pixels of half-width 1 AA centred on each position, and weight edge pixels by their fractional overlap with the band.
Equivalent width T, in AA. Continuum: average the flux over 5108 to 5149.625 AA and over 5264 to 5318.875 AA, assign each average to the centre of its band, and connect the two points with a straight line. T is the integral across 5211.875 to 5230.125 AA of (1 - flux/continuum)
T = 1.4 AA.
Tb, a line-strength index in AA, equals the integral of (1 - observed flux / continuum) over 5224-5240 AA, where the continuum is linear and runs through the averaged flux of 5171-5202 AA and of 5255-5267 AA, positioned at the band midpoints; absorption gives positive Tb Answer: 0.9 AA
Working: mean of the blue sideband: 7.87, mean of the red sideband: 8.93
